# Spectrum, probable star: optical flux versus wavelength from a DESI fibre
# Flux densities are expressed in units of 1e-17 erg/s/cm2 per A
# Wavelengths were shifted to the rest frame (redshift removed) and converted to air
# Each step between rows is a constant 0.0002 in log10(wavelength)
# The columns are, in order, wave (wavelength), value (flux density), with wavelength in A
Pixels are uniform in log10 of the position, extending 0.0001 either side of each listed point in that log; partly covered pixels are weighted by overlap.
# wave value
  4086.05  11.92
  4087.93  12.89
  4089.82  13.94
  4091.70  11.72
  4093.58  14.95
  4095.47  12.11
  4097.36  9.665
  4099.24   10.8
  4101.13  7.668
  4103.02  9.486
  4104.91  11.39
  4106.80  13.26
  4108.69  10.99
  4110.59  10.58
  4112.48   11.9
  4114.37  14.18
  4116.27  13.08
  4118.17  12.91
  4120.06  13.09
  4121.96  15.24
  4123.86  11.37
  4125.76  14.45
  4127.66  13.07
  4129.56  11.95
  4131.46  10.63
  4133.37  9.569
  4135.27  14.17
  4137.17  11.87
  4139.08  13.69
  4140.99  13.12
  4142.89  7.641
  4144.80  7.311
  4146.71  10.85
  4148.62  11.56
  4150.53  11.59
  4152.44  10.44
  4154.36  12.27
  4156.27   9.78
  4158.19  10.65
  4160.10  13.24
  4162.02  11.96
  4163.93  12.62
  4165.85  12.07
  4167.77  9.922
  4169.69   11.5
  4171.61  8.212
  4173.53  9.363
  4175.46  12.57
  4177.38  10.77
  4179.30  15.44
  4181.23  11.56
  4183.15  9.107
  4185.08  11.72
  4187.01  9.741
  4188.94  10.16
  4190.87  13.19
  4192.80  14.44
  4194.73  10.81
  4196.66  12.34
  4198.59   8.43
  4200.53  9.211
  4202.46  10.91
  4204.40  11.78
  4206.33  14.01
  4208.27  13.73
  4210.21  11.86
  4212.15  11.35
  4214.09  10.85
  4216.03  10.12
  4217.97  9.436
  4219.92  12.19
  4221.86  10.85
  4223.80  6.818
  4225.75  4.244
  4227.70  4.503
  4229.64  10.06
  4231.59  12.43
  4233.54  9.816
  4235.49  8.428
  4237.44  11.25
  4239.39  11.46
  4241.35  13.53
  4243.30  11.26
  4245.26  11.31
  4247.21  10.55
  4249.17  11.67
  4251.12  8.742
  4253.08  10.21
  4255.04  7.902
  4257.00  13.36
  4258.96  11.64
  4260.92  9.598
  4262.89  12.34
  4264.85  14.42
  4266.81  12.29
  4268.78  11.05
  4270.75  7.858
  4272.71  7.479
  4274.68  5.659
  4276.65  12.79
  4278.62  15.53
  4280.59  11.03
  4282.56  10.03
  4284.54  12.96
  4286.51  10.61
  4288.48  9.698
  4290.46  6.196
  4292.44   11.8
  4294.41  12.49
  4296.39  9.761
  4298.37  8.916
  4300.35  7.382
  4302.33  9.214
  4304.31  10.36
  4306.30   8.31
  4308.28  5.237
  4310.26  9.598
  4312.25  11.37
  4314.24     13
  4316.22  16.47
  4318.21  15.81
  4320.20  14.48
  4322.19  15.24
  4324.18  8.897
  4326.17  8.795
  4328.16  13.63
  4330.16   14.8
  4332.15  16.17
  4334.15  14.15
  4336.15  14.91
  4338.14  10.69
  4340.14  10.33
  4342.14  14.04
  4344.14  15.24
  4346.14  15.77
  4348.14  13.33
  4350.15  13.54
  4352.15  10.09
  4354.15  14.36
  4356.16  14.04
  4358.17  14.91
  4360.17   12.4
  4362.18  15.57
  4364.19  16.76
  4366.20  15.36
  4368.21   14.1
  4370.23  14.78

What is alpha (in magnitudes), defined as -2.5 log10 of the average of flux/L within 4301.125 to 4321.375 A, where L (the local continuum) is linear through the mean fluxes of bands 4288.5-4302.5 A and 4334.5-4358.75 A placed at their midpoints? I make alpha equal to -0.06 mag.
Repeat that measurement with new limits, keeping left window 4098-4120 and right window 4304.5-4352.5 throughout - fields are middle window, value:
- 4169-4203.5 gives 0.08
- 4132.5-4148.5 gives 0.06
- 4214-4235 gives 0.31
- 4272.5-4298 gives 0.18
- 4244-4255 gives 0.19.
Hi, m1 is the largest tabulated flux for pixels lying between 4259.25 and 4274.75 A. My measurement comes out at 14.42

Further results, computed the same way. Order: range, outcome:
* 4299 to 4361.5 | 16.47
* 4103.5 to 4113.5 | 13.26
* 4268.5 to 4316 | 15.53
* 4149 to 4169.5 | 13.24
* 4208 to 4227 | 13.73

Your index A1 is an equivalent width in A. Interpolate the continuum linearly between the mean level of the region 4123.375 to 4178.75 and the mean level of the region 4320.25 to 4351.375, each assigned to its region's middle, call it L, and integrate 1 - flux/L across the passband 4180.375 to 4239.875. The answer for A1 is 7.1 A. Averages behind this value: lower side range 11.3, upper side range 13.3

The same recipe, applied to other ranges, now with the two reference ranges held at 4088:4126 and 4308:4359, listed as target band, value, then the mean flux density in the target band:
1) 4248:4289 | 6.48 A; 10.8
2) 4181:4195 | 1.26 A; 11.4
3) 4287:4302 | 4.02 A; 9.49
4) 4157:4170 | 0.72 A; 11.7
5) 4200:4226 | 3.86 A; 10.7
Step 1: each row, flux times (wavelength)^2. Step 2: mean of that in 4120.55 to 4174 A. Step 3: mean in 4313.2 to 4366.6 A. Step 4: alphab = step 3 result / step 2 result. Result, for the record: 1.3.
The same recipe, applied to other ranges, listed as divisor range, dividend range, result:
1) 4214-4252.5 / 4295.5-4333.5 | 1.20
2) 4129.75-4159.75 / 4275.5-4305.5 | 1.02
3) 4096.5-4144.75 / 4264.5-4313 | 0.92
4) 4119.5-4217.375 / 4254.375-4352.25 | 1.07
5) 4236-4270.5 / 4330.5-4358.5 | 1.27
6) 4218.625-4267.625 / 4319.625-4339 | 1.31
